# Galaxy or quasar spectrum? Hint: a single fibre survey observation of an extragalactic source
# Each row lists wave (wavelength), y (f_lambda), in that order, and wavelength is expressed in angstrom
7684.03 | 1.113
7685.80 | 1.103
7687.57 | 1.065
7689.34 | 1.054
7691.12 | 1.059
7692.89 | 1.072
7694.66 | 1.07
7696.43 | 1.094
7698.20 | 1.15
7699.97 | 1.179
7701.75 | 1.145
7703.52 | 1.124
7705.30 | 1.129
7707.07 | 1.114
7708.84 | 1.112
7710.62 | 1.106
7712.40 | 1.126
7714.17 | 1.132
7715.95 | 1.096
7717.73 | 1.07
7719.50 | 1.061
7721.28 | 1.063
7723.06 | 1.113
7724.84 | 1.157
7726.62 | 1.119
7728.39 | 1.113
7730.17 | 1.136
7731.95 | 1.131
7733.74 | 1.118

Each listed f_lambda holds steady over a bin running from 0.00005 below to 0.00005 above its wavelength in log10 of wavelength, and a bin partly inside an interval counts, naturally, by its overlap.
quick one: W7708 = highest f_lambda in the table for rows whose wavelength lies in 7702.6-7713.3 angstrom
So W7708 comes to 1.129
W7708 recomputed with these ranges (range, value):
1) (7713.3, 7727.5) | 1.157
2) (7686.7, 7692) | 1.065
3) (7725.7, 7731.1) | 1.136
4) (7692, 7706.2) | 1.179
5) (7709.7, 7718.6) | 1.132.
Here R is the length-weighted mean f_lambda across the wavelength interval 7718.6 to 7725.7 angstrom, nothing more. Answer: 1.1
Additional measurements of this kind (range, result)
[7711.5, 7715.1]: 1.13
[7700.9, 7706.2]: 1.13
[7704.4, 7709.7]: 1.12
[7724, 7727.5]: 1.14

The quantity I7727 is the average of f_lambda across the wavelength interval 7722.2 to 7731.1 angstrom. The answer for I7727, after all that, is 1.13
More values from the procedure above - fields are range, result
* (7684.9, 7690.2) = 1.07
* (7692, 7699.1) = 1.1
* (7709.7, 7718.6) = 1.1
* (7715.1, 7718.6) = 1.08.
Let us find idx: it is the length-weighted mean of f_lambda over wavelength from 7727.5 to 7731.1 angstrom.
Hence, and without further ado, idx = 1.13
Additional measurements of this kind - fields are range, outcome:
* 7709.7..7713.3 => 1.12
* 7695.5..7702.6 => 1.14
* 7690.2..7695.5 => 1.07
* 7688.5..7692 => 1.05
